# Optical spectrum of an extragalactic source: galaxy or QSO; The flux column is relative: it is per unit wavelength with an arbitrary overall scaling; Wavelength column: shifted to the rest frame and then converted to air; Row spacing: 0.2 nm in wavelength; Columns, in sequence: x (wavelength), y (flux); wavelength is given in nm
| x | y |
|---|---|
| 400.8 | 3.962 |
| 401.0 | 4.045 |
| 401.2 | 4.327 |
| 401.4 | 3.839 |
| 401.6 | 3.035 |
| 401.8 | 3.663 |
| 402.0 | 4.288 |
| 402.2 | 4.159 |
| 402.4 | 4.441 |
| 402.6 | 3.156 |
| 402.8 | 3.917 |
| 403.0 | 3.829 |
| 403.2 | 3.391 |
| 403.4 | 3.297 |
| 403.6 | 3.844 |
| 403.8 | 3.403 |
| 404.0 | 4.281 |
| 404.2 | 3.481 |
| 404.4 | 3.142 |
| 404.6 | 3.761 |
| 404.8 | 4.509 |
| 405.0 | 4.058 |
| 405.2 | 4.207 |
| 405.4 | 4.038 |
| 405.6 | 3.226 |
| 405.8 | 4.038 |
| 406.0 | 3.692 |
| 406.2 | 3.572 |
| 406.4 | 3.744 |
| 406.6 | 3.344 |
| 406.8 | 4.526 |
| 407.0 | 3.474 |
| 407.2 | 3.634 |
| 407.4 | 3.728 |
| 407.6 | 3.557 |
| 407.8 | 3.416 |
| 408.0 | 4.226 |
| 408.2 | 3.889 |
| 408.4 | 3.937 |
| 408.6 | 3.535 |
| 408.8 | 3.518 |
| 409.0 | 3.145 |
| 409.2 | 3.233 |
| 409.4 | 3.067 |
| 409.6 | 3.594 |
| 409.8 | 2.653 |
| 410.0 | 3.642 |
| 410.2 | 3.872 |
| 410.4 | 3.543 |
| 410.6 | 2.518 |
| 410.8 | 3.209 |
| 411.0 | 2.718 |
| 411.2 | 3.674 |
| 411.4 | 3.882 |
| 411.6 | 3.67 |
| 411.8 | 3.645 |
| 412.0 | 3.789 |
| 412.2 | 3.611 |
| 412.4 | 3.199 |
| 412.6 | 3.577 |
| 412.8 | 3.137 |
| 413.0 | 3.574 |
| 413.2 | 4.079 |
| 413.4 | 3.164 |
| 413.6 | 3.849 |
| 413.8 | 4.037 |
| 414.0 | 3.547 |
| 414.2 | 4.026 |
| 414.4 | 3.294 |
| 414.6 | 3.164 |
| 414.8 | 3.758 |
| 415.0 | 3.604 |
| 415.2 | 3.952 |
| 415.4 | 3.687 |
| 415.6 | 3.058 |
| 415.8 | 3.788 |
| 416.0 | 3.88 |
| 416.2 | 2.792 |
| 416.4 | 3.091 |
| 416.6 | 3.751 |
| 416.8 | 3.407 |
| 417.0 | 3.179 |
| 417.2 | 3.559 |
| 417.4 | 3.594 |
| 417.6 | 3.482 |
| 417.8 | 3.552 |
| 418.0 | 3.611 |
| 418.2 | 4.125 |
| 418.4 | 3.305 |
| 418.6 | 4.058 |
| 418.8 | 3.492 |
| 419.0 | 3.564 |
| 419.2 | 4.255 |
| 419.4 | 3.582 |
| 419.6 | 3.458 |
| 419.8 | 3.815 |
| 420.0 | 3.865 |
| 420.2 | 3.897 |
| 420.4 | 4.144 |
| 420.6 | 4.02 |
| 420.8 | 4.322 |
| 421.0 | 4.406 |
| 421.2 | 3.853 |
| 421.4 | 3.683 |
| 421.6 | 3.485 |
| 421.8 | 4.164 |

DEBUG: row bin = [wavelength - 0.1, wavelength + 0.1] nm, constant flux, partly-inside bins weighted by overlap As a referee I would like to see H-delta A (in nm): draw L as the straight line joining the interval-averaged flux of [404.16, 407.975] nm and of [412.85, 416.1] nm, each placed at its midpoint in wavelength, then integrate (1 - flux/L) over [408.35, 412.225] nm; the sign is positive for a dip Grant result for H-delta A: 0.303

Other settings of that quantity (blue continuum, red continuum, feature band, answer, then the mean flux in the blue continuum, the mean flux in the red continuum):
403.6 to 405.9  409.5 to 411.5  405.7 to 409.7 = -0.076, 3.83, 3.33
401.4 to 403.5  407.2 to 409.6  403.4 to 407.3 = -0.135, 3.72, 3.57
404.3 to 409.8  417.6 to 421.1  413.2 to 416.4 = 0.174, 3.68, 3.84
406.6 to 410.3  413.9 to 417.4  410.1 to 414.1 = 0.033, 3.58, 3.5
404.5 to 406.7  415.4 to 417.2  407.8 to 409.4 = 0.053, 3.84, 3.4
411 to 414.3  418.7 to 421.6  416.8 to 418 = 0.095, 3.63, 3.87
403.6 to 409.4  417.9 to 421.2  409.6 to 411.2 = 0.229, 3.72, 3.87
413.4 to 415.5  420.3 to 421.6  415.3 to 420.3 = 0.337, 3.67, 4.03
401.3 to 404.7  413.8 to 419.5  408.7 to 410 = 0.147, 3.7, 3.59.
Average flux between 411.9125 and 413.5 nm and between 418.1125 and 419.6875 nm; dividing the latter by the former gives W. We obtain 1.1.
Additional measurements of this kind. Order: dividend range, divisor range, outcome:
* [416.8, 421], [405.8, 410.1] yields 1.05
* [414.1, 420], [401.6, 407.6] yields 0.95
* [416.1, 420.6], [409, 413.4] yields 1.06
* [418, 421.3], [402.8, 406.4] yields 1.03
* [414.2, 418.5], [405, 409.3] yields 0.95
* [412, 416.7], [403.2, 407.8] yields 0.95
